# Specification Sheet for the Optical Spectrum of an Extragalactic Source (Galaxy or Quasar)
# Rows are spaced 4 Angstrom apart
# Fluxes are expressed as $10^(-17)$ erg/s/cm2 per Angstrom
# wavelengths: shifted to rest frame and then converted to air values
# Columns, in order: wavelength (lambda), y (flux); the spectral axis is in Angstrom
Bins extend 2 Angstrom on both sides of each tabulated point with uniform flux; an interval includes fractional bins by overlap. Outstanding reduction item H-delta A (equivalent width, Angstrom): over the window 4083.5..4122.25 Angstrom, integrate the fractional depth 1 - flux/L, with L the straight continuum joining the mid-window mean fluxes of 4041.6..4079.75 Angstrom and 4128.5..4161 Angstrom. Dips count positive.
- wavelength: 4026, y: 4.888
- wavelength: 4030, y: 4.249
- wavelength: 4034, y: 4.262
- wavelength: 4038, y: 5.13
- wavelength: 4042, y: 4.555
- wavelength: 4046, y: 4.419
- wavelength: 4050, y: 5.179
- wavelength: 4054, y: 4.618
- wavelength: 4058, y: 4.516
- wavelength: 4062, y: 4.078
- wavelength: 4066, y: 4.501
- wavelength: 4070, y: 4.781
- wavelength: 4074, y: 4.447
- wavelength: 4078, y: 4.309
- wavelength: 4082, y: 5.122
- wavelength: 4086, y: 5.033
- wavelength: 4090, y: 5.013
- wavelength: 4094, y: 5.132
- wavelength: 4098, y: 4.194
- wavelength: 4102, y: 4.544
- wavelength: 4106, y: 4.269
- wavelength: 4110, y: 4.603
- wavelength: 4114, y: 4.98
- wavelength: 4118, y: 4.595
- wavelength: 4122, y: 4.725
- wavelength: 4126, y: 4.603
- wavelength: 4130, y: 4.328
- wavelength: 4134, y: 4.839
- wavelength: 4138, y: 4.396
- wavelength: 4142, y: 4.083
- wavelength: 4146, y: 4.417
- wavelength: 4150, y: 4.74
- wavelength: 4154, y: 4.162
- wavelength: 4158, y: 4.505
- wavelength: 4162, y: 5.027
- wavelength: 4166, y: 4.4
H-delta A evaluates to -1.9 Angstrom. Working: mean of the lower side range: 4.54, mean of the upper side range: 4.45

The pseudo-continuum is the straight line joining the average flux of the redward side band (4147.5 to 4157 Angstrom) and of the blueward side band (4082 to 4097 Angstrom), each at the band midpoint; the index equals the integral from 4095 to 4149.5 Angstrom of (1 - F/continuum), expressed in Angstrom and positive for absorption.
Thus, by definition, 2.2 Angstrom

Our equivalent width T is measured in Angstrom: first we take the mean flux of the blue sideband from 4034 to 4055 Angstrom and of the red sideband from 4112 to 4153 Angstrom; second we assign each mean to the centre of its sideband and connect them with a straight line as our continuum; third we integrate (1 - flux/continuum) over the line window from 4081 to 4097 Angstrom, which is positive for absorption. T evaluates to -1.3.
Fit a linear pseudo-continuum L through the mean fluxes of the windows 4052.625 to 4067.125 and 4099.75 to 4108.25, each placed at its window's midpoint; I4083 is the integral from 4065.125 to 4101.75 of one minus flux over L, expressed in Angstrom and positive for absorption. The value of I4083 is -2.6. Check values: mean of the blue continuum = 4.42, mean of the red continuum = 4.41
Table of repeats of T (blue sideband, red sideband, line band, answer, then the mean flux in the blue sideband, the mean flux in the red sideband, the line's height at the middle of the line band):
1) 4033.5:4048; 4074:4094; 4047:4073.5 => 0.7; 4.63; 4.85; 4.73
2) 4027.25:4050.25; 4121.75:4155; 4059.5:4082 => 0.4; 4.6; 4.47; 4.56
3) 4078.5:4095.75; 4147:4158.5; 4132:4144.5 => 0.4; 5.01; 4.46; 4.58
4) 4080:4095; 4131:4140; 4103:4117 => 0.7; 5.07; 4.59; 4.84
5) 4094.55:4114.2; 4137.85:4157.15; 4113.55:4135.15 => -1.0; 4.52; 4.36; 4.45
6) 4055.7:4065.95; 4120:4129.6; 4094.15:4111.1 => 0.2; 4.35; 4.61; 4.52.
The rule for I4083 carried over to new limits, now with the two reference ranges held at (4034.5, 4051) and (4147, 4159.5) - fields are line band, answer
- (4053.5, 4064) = 0.7 Angstrom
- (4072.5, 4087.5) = -0.2 Angstrom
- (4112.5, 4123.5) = -0.5 Angstrom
